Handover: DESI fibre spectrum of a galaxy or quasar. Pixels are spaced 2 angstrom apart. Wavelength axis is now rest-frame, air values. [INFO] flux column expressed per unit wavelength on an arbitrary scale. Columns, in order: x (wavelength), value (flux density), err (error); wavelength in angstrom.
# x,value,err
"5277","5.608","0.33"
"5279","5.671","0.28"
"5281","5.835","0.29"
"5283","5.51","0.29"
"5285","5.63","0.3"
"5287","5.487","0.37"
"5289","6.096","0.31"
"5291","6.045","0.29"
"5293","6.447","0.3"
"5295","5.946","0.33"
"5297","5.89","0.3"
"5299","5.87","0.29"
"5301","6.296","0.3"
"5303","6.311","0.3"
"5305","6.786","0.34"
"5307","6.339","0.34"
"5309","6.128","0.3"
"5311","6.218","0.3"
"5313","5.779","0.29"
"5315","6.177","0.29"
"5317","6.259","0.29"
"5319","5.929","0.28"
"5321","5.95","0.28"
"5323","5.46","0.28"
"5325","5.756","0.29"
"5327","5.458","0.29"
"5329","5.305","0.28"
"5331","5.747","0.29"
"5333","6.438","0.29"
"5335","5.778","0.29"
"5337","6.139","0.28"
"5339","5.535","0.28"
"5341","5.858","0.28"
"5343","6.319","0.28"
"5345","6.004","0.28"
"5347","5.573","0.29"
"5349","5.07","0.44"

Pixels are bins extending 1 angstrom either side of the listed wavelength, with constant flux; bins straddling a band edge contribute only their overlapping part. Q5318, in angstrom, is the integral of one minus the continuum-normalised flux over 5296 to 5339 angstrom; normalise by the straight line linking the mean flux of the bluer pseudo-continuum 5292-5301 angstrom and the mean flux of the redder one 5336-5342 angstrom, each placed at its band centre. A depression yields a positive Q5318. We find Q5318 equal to -0.2 angstrom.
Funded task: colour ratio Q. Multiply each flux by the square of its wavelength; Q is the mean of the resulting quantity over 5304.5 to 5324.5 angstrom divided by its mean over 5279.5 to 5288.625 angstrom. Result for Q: 1.09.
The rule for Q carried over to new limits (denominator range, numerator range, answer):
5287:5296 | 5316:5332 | 0.96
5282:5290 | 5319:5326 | 1.03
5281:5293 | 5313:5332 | 1.01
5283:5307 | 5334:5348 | 0.99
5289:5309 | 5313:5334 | 0.95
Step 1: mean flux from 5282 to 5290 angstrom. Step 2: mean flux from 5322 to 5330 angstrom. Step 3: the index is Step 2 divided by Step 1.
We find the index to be 1.0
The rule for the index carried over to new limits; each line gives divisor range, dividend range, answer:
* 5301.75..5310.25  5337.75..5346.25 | 0.93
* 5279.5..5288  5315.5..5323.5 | 1.06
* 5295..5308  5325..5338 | 0.93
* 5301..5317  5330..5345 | 0.96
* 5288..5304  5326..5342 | 0.95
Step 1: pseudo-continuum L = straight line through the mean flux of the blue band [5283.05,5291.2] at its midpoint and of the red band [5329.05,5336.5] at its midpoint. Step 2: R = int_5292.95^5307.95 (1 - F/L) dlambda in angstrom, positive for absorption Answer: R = -1.1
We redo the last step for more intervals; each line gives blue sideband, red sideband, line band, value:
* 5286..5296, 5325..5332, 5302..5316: -1.1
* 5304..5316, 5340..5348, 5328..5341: 0.4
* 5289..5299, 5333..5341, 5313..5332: 0.6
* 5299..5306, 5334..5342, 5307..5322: 0.3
